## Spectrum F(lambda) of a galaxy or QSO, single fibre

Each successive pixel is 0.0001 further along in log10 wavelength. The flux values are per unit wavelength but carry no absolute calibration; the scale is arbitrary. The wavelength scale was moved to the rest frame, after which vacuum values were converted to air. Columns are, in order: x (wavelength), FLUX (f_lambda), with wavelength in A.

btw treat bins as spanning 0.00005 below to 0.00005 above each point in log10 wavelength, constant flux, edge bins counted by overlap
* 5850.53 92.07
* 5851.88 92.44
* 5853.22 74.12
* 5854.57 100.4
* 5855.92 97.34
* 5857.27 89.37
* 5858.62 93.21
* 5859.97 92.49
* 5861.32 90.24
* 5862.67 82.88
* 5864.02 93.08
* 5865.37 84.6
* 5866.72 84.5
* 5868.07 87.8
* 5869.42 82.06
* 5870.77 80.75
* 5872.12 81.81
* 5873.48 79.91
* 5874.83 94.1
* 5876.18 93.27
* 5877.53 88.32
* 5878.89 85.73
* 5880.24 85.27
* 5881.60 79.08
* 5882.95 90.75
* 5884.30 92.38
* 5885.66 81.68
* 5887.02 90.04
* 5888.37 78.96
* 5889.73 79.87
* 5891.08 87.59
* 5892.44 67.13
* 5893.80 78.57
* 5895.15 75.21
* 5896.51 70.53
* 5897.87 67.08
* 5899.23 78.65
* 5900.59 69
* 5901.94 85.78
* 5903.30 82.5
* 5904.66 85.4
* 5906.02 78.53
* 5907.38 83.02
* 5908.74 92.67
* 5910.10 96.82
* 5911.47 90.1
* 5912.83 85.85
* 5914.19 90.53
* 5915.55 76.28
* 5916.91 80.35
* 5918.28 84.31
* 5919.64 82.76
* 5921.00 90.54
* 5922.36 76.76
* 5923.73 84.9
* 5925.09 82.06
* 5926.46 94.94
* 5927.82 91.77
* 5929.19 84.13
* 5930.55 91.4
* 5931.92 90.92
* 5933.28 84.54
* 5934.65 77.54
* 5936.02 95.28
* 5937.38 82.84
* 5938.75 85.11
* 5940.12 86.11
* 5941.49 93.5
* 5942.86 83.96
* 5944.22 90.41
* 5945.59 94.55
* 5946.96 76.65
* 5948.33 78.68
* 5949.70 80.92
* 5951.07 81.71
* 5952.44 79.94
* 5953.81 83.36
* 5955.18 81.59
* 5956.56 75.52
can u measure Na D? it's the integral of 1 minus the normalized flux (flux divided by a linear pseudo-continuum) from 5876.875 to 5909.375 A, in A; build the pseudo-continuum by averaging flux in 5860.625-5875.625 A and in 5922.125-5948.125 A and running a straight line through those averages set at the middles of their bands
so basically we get 1.77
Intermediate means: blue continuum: 85.7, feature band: 81.4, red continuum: 86.7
